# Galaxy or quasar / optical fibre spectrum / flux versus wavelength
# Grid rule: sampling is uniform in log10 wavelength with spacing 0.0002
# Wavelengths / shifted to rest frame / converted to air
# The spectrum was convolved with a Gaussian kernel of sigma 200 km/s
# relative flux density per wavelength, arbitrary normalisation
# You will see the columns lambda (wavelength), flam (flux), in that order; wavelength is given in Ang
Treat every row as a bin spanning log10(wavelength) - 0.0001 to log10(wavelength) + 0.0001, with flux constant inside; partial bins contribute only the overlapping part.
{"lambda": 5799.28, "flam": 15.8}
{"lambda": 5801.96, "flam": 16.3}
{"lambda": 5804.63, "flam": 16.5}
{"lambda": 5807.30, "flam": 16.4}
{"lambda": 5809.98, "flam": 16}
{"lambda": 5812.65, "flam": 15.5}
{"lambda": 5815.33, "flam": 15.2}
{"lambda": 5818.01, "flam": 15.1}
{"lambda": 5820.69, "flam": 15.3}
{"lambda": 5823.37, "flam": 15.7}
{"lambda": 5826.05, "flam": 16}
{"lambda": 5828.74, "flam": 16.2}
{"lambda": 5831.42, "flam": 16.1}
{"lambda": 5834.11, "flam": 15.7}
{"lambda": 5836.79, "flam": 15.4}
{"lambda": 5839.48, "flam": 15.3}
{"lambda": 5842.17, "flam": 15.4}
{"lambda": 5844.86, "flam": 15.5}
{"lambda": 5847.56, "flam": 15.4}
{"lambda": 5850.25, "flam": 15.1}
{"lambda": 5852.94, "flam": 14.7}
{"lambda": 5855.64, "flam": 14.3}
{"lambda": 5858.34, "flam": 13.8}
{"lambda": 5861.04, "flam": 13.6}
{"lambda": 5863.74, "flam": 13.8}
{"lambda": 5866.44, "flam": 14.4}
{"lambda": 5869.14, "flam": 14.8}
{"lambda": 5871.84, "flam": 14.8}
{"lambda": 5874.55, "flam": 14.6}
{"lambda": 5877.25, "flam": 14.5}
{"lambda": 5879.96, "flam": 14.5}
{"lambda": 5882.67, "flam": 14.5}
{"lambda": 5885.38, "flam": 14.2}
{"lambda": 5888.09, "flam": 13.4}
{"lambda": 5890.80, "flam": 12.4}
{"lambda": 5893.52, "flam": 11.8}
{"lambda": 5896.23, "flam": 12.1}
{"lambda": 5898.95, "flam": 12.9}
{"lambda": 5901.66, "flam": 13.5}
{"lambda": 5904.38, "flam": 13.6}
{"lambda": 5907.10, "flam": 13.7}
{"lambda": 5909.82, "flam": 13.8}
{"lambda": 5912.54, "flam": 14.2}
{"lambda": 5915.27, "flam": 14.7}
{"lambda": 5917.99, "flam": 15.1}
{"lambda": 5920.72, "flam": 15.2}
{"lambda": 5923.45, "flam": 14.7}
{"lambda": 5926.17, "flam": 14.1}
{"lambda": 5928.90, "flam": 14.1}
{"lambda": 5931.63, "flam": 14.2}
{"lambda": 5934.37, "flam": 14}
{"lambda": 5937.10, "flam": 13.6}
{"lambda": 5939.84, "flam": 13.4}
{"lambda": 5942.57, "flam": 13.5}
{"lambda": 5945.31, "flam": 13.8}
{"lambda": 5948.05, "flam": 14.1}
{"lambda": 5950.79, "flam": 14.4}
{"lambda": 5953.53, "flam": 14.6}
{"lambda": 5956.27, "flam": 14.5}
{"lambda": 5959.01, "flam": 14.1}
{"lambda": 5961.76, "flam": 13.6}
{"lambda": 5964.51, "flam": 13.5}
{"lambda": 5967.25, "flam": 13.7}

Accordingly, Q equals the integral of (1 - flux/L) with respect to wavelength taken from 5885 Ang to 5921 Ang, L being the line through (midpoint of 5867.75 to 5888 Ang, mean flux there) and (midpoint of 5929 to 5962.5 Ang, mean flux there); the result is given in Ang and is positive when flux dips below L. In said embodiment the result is 1.9 Ang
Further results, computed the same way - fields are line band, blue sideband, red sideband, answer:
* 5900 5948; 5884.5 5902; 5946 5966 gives -2.2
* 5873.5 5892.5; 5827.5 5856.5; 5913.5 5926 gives 1.4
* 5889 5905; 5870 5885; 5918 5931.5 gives 2.0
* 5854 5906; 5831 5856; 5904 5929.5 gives 3.7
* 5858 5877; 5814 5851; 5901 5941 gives 0.9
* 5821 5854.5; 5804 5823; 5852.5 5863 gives -1.7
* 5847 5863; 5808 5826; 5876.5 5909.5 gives 0.1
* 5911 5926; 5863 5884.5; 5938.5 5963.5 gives -0.5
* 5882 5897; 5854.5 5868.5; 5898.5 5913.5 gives 0.8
